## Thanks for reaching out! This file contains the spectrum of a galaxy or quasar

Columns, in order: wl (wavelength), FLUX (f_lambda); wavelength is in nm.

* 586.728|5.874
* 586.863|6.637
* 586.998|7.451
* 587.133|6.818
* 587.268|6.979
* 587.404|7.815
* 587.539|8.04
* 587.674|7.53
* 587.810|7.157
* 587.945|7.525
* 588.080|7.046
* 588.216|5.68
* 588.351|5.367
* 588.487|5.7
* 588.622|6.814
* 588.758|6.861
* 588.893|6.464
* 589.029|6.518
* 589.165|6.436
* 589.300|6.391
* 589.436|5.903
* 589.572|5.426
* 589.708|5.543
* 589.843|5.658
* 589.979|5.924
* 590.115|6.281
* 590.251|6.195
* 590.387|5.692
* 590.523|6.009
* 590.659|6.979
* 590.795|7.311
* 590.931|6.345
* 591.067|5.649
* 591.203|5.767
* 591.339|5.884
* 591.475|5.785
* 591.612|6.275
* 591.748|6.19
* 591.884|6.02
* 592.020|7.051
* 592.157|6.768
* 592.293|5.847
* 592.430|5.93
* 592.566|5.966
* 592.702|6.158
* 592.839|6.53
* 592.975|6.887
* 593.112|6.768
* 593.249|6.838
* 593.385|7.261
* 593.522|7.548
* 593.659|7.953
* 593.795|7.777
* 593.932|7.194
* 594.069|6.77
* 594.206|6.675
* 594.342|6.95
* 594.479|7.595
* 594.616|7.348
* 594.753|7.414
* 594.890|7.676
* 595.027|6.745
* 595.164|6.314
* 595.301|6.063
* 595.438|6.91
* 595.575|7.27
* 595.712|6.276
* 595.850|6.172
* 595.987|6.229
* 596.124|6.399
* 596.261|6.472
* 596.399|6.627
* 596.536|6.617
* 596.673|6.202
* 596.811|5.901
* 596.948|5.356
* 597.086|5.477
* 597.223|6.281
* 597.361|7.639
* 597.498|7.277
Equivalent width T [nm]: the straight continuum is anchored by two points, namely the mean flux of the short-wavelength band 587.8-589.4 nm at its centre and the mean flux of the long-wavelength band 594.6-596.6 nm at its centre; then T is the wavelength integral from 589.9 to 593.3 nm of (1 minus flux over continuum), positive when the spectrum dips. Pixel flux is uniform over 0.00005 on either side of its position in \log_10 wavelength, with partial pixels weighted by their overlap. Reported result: 0.146 nm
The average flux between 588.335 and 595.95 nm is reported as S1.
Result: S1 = 6.51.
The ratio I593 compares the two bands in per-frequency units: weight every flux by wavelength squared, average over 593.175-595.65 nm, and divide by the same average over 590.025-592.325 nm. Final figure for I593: 1.2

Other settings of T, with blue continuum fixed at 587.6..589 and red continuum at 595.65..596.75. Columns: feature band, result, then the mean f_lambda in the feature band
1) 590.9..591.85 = 0.080 nm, 5.97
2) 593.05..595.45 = -0.252 nm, 7.11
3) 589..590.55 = 0.138 nm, 5.98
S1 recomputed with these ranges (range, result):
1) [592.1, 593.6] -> 6.6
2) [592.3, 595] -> 6.98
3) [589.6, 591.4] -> 6.08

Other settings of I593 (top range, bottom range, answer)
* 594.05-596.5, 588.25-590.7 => 1.13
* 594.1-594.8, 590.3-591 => 1.12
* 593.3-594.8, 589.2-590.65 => 1.24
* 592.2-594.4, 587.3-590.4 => 1.07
